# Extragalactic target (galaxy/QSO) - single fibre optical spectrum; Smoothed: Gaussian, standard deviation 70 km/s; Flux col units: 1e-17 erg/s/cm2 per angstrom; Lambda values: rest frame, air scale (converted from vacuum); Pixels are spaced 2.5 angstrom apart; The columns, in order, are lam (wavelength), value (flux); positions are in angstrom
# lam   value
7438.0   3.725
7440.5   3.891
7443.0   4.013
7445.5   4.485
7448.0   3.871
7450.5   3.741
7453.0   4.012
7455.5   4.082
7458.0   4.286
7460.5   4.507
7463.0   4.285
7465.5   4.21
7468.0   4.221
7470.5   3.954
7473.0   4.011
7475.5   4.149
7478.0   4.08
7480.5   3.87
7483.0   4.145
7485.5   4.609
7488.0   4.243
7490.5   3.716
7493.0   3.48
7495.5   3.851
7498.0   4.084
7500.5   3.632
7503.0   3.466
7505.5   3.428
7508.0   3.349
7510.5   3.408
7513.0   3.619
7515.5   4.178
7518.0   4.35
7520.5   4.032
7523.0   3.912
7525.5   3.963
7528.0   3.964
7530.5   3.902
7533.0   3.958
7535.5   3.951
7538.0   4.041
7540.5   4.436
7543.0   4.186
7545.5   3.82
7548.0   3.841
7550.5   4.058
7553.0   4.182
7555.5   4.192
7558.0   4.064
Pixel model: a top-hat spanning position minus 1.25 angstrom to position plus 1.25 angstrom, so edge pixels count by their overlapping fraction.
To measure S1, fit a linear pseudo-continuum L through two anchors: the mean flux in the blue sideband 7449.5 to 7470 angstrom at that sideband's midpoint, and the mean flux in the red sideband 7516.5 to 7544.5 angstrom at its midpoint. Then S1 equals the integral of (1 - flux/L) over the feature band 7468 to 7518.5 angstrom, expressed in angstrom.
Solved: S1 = 2.9 angstrom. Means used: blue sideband 4.17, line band 3.88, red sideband 4.06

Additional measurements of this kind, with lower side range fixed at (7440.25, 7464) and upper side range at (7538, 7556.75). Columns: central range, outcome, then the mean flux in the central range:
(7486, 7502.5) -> 1.04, 3.85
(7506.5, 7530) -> 1.41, 3.86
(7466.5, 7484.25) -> 0.24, 4.06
